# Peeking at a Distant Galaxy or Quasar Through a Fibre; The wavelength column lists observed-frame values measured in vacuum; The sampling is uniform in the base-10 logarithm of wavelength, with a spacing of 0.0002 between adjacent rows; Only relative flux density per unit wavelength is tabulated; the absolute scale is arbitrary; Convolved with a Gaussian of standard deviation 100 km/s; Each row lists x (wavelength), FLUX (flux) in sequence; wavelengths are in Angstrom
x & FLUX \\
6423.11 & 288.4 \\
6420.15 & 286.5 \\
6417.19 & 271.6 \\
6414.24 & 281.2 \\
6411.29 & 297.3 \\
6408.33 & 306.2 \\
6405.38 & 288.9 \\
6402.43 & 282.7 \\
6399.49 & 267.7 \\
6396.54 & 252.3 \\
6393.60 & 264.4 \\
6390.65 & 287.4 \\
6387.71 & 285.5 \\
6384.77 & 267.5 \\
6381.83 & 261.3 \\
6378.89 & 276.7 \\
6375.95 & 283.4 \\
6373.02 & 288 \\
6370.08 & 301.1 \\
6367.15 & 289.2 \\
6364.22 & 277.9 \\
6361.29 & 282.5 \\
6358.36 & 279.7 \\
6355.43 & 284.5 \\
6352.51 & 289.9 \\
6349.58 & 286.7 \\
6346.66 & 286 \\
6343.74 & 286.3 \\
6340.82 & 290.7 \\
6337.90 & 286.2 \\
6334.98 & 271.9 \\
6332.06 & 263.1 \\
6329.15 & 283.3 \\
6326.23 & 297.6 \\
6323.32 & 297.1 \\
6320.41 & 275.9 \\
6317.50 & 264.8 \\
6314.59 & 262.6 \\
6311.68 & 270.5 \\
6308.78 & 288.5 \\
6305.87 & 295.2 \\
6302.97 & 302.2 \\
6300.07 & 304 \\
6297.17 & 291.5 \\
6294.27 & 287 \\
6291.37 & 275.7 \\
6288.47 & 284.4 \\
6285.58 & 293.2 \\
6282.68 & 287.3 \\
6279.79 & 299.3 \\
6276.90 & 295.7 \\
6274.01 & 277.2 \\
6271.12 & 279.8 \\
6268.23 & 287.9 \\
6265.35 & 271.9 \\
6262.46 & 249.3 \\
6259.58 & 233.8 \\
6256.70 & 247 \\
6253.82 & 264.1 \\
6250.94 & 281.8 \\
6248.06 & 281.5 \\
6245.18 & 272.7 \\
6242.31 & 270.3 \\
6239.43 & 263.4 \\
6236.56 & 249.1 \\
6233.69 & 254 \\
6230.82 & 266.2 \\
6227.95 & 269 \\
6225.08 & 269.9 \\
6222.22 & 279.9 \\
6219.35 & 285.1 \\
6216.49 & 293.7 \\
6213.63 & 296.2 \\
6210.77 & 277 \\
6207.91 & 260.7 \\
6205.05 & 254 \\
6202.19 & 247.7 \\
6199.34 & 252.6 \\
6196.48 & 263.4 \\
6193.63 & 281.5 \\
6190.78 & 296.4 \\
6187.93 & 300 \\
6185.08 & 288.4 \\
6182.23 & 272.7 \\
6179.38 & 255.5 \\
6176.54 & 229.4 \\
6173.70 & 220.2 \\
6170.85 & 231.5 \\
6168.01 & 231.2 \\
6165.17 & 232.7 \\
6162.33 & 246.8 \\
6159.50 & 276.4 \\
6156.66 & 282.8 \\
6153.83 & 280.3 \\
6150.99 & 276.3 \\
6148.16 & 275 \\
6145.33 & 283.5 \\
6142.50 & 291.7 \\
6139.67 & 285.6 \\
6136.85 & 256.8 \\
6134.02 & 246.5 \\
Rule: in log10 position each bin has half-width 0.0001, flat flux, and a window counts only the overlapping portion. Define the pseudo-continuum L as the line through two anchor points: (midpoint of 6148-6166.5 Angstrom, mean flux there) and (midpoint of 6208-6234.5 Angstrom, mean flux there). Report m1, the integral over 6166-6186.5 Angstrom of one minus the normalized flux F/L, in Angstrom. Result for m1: 1.8 Angstrom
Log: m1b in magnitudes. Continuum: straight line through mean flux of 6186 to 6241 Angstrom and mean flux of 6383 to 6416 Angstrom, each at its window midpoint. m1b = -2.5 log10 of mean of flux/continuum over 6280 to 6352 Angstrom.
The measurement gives -0.03 mag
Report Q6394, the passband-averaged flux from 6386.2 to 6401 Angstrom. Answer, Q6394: 272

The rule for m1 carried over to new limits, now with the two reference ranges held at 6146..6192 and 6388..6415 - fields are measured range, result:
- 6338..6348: -0.4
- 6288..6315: -1.4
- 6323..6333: -0.4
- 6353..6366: -0.2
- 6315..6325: -0.1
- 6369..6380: -0.3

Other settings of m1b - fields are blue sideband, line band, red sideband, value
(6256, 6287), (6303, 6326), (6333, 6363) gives -0.01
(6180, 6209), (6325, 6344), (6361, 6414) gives -0.01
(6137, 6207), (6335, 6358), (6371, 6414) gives -0.04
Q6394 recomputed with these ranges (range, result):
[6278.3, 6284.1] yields 294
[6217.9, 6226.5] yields 278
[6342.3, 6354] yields 287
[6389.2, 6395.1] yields 276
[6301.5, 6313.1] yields 289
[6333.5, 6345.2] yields 284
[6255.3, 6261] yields 240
